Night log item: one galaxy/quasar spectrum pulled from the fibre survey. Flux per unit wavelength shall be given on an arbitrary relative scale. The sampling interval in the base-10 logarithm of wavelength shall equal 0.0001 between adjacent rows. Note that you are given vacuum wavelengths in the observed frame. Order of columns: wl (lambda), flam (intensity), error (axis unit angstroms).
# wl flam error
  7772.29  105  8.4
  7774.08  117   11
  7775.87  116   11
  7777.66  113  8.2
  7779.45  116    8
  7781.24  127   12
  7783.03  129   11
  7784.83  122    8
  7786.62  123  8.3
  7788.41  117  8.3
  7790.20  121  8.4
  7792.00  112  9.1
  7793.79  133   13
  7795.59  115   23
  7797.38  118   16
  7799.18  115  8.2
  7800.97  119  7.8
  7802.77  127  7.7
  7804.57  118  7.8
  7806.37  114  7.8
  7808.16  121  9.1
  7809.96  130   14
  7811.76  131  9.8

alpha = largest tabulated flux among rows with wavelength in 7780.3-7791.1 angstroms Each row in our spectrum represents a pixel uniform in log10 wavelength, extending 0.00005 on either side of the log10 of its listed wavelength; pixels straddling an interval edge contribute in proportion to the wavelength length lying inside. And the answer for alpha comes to 129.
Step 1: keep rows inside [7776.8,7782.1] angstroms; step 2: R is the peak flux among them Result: 127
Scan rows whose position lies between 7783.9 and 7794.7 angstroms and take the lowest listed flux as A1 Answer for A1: 112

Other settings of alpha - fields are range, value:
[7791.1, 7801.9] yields 133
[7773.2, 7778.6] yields 117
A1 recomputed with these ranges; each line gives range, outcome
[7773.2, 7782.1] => 113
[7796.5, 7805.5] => 115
